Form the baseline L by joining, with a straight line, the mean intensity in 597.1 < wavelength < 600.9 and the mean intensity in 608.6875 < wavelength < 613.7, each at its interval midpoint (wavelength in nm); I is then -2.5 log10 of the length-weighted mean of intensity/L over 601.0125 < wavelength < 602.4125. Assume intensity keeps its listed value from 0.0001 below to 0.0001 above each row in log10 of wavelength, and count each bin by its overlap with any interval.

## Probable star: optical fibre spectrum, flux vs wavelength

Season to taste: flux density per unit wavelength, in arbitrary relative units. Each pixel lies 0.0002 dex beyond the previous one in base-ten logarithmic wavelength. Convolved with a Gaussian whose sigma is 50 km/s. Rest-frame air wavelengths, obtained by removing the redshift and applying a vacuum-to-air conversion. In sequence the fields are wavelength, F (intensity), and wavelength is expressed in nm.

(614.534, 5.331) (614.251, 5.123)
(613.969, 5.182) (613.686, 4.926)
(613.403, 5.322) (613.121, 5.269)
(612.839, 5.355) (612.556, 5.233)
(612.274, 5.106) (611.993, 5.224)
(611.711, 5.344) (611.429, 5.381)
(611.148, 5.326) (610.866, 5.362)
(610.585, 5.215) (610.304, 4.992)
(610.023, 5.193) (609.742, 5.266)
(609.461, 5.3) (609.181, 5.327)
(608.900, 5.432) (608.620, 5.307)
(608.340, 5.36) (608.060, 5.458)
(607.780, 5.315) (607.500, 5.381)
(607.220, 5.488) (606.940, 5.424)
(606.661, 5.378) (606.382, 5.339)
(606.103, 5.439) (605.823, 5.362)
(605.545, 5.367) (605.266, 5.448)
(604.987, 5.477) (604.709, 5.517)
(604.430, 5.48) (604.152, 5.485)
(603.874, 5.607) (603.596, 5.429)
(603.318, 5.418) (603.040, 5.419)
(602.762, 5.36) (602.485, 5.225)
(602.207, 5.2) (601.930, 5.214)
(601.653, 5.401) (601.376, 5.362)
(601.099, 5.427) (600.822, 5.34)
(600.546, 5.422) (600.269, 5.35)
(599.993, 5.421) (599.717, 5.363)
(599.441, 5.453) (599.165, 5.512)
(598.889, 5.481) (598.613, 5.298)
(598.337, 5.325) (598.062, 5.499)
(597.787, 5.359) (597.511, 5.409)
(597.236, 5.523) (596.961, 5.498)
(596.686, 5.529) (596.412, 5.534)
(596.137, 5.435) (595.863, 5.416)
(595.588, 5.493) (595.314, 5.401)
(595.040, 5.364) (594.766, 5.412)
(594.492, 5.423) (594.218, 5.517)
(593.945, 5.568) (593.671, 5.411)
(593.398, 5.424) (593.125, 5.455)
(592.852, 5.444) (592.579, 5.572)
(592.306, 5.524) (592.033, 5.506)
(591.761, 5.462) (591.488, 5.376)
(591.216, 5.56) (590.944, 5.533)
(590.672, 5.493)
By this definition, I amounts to 0.014 mag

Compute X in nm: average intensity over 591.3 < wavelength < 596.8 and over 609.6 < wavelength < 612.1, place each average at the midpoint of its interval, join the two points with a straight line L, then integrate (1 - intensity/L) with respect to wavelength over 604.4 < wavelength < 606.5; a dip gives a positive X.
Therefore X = -0.041 nm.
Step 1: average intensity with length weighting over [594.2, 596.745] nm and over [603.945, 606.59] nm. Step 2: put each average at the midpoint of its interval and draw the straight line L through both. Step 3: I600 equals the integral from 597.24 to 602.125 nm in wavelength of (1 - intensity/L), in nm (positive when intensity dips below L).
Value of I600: 0.05 nm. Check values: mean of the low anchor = 5.45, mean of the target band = 5.39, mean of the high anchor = 5.44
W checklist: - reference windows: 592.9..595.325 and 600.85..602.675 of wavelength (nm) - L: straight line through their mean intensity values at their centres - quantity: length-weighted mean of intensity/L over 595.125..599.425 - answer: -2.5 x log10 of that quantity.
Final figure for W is -0.012 mag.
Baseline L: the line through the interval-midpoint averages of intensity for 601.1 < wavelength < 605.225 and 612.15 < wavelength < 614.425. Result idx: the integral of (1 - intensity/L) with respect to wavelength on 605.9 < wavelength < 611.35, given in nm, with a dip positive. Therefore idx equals -0.045 nm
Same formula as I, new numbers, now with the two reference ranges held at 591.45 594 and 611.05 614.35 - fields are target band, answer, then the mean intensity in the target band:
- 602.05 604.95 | -0.01 mag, 5.41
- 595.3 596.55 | -0.01 mag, 5.46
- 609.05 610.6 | 0.01 mag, 5.22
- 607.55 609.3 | -0.02 mag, 5.37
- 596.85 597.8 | -0.01 mag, 5.45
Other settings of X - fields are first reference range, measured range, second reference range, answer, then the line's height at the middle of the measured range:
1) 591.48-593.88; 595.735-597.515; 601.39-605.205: -0.01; 5.45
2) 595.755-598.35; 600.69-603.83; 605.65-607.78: 0.04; 5.43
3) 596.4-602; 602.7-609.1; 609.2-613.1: -0.11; 5.33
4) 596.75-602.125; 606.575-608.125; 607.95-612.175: -0.02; 5.32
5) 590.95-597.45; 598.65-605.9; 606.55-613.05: -0.02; 5.39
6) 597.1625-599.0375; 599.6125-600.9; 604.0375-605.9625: 0.01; 5.42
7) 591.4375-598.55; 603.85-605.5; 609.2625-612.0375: -0.05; 5.34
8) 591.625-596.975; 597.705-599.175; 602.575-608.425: 0.01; 5.45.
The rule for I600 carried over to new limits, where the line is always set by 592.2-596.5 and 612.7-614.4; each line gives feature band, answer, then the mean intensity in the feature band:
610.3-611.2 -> 0.00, 5.25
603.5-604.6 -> -0.04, 5.5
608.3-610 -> -0.02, 5.32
